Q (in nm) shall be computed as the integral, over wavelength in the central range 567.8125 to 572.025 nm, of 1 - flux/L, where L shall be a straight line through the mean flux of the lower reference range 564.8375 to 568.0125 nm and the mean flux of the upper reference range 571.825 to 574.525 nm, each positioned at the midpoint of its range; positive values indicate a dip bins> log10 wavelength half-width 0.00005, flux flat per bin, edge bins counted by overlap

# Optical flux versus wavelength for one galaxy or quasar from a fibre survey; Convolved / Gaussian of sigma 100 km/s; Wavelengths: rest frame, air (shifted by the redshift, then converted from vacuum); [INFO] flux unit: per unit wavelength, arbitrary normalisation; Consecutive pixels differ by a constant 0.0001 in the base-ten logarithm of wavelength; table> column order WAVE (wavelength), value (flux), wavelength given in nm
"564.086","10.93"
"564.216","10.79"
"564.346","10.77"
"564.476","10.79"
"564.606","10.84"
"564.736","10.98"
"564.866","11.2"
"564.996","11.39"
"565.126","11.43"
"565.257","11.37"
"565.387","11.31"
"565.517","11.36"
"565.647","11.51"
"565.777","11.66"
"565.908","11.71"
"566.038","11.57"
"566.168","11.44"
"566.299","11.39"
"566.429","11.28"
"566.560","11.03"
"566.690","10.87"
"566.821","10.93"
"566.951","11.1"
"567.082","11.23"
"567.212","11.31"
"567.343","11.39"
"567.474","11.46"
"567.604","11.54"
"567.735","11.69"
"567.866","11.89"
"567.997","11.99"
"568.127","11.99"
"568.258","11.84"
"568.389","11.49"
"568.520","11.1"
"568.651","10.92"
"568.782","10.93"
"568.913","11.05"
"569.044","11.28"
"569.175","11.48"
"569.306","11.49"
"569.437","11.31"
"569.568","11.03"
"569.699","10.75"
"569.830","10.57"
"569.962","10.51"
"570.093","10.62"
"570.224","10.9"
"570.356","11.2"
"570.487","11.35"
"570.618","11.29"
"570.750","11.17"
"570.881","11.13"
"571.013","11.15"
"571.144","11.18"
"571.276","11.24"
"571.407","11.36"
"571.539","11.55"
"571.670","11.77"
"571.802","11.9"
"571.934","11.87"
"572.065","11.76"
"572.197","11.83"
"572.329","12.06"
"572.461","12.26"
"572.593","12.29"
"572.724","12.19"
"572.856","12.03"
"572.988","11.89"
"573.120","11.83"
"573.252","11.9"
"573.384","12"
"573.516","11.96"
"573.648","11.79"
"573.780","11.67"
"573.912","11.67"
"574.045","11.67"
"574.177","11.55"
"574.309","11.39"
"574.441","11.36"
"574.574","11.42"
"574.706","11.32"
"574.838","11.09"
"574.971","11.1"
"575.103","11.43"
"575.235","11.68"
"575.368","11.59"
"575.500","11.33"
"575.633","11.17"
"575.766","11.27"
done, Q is 0.121 nm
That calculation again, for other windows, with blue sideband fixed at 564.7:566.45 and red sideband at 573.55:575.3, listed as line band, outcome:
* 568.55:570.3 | 0.069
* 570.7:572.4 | -0.012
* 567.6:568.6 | -0.023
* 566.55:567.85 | 0.015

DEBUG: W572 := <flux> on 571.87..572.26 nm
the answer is 11.8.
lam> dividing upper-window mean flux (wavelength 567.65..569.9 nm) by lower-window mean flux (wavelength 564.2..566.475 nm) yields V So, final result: 1.01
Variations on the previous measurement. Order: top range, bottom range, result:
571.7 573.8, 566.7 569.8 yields 1.05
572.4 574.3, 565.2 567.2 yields 1.05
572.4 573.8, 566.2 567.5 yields 1.07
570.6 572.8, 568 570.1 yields 1.04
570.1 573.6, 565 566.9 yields 1.03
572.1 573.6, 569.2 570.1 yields 1.10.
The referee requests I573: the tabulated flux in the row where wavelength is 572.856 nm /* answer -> 12.03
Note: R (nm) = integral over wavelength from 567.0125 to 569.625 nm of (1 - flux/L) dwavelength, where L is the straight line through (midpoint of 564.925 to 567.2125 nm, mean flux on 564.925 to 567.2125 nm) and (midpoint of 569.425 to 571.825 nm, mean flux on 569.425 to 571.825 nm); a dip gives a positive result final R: -0.04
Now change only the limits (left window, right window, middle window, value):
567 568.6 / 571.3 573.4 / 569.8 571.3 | 0.09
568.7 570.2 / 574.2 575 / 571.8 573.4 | -0.12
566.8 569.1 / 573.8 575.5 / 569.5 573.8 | -0.03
